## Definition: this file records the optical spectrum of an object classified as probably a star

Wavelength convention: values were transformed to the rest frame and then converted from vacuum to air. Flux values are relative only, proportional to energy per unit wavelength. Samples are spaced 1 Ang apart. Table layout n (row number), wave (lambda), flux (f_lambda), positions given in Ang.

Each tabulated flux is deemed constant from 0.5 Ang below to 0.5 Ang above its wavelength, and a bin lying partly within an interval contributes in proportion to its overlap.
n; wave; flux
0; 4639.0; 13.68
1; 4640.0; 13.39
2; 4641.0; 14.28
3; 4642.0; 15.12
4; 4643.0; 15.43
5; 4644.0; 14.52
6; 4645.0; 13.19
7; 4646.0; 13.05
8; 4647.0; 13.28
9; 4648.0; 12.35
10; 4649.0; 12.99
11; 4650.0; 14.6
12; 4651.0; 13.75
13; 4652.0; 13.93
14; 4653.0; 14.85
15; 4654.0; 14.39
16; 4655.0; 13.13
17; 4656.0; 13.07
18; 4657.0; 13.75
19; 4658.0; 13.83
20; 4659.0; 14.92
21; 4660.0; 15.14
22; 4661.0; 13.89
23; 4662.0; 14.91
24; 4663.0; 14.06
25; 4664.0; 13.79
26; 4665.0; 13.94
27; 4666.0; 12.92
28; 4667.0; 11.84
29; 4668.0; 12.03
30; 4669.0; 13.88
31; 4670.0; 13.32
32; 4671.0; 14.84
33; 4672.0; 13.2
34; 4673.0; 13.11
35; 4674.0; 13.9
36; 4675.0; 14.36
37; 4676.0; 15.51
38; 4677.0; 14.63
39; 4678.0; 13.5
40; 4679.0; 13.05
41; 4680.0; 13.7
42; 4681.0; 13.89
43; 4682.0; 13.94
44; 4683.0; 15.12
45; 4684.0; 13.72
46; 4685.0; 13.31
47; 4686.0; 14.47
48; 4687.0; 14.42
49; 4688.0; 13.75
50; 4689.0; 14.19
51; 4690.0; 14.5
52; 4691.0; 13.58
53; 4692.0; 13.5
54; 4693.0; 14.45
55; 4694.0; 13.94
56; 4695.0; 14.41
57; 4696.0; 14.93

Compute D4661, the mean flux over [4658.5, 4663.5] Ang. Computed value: 14.6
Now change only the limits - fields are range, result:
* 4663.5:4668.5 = 12.9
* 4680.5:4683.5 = 14.3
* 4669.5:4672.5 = 13.8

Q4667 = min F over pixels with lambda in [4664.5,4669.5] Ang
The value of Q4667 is 11.84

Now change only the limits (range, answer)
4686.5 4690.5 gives 13.75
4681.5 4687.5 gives 13.31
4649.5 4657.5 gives 13.07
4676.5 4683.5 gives 13.05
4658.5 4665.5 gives 13.79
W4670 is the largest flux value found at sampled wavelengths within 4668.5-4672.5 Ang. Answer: 14.84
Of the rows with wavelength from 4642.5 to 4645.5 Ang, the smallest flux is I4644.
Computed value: 13.19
